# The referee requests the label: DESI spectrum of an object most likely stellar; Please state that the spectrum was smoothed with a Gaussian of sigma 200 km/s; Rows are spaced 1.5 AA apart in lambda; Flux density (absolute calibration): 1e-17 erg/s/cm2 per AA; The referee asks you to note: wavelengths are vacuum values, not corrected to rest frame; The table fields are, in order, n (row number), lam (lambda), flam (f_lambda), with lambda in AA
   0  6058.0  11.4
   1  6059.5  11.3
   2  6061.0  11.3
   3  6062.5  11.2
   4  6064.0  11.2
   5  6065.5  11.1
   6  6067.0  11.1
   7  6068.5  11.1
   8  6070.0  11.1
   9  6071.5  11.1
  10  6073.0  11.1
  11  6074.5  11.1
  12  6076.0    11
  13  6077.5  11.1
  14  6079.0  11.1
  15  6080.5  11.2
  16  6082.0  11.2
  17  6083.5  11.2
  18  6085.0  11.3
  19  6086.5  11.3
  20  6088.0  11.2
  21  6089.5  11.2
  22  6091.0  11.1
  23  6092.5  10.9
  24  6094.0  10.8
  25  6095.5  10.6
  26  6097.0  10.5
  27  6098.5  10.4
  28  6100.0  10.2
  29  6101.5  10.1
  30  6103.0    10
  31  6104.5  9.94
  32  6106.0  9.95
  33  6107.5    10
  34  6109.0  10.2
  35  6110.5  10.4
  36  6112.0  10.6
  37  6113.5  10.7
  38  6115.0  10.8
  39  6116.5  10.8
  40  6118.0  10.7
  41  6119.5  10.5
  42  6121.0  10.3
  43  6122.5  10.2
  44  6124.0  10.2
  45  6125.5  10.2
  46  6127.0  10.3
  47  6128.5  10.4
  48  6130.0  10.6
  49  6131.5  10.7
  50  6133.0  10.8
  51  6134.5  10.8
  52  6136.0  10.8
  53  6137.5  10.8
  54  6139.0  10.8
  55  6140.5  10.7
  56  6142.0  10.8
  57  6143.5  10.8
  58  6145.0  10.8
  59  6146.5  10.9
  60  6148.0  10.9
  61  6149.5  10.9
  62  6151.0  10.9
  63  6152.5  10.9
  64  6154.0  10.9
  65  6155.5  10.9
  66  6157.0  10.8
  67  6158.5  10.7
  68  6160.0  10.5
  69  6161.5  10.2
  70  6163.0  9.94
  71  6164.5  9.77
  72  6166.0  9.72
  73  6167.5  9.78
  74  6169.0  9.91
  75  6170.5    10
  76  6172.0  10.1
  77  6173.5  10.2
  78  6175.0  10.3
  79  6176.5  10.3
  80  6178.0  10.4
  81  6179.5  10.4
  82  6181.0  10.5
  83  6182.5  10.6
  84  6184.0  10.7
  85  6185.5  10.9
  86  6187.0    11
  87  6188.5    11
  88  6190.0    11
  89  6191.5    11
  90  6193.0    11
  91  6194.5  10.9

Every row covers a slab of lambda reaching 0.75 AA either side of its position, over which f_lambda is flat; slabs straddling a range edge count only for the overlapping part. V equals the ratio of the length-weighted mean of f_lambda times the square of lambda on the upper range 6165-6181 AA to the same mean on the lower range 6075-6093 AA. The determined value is 0.93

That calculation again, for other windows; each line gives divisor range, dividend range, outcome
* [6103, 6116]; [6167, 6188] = 1.03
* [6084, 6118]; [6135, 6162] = 1.03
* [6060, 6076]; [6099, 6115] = 0.93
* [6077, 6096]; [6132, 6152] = 0.99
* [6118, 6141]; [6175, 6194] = 1.03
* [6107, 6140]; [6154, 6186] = 1.00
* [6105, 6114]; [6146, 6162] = 1.06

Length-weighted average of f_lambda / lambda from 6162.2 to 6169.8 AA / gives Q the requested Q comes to 9.83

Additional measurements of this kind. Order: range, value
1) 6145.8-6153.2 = 10.9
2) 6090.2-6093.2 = 11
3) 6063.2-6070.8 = 11.1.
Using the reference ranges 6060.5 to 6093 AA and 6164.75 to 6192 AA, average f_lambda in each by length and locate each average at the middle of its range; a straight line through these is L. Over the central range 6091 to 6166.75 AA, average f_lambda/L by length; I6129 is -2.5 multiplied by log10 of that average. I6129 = 0.02 mag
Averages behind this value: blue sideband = 11.1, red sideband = 10.4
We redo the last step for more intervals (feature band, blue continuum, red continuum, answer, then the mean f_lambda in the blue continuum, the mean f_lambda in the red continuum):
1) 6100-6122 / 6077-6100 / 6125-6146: 0.05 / 11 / 10.7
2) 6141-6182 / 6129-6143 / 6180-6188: 0.03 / 10.8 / 10.7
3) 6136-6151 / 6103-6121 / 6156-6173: -0.06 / 10.4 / 10.1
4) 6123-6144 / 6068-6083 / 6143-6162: 0.03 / 11.1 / 10.8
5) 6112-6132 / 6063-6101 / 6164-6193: 0.03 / 11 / 10.4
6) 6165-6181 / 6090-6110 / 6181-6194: 0.07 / 10.4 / 10.9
